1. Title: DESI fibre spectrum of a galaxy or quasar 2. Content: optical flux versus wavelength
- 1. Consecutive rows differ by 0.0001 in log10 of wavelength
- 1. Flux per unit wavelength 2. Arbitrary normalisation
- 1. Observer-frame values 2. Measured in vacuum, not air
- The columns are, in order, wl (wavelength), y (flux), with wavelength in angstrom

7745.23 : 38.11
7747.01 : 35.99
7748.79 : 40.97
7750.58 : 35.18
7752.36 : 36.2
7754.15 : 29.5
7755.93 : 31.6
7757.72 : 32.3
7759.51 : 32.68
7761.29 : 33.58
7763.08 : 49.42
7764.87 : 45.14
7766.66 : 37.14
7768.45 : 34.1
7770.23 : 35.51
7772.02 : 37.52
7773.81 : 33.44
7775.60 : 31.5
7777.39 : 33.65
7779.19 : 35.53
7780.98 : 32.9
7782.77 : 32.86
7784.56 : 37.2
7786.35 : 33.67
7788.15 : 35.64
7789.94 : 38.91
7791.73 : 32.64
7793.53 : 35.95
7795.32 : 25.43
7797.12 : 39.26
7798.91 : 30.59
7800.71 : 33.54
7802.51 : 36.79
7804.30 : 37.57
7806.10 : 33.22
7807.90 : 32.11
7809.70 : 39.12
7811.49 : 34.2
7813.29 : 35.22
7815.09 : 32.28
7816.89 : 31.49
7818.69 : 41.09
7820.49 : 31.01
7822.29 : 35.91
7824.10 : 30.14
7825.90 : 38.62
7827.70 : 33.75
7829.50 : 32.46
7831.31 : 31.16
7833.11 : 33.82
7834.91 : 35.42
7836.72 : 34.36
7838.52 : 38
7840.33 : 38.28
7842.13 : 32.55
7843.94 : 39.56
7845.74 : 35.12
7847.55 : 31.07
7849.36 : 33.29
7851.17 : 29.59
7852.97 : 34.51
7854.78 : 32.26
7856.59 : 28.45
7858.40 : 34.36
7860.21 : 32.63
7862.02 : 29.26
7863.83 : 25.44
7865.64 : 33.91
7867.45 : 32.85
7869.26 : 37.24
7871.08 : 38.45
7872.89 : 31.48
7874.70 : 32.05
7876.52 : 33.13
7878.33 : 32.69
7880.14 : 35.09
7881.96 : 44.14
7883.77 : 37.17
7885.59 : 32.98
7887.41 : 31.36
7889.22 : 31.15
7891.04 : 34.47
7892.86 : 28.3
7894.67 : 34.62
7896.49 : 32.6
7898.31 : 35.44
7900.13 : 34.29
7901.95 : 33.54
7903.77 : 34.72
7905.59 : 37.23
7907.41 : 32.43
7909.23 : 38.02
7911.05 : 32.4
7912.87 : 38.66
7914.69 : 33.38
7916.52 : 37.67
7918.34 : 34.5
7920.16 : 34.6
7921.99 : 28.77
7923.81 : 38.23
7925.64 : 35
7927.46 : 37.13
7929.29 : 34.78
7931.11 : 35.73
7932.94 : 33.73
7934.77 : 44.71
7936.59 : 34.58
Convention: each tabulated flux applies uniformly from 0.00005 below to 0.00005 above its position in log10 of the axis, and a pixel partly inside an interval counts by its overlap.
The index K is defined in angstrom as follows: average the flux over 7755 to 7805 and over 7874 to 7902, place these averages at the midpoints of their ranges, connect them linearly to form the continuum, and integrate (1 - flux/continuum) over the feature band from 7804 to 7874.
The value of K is 1.4 angstrom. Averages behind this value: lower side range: 35.2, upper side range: 34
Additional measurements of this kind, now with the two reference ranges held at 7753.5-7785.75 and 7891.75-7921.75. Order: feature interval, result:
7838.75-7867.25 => 1.6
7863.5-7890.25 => 0.4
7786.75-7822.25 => 0.6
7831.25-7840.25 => -0.1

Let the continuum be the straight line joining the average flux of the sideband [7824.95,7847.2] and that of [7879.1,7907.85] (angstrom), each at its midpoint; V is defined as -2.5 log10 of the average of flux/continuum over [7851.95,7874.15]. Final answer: 0.07 mag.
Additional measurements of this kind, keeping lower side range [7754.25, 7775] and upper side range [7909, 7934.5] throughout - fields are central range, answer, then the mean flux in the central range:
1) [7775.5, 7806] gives 0.05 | 34.4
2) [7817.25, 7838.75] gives 0.04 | 34.5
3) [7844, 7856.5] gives 0.09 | 32.8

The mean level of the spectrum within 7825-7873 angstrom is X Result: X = 33.7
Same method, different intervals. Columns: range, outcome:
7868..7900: 34.2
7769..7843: 34.5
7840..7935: 34.1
